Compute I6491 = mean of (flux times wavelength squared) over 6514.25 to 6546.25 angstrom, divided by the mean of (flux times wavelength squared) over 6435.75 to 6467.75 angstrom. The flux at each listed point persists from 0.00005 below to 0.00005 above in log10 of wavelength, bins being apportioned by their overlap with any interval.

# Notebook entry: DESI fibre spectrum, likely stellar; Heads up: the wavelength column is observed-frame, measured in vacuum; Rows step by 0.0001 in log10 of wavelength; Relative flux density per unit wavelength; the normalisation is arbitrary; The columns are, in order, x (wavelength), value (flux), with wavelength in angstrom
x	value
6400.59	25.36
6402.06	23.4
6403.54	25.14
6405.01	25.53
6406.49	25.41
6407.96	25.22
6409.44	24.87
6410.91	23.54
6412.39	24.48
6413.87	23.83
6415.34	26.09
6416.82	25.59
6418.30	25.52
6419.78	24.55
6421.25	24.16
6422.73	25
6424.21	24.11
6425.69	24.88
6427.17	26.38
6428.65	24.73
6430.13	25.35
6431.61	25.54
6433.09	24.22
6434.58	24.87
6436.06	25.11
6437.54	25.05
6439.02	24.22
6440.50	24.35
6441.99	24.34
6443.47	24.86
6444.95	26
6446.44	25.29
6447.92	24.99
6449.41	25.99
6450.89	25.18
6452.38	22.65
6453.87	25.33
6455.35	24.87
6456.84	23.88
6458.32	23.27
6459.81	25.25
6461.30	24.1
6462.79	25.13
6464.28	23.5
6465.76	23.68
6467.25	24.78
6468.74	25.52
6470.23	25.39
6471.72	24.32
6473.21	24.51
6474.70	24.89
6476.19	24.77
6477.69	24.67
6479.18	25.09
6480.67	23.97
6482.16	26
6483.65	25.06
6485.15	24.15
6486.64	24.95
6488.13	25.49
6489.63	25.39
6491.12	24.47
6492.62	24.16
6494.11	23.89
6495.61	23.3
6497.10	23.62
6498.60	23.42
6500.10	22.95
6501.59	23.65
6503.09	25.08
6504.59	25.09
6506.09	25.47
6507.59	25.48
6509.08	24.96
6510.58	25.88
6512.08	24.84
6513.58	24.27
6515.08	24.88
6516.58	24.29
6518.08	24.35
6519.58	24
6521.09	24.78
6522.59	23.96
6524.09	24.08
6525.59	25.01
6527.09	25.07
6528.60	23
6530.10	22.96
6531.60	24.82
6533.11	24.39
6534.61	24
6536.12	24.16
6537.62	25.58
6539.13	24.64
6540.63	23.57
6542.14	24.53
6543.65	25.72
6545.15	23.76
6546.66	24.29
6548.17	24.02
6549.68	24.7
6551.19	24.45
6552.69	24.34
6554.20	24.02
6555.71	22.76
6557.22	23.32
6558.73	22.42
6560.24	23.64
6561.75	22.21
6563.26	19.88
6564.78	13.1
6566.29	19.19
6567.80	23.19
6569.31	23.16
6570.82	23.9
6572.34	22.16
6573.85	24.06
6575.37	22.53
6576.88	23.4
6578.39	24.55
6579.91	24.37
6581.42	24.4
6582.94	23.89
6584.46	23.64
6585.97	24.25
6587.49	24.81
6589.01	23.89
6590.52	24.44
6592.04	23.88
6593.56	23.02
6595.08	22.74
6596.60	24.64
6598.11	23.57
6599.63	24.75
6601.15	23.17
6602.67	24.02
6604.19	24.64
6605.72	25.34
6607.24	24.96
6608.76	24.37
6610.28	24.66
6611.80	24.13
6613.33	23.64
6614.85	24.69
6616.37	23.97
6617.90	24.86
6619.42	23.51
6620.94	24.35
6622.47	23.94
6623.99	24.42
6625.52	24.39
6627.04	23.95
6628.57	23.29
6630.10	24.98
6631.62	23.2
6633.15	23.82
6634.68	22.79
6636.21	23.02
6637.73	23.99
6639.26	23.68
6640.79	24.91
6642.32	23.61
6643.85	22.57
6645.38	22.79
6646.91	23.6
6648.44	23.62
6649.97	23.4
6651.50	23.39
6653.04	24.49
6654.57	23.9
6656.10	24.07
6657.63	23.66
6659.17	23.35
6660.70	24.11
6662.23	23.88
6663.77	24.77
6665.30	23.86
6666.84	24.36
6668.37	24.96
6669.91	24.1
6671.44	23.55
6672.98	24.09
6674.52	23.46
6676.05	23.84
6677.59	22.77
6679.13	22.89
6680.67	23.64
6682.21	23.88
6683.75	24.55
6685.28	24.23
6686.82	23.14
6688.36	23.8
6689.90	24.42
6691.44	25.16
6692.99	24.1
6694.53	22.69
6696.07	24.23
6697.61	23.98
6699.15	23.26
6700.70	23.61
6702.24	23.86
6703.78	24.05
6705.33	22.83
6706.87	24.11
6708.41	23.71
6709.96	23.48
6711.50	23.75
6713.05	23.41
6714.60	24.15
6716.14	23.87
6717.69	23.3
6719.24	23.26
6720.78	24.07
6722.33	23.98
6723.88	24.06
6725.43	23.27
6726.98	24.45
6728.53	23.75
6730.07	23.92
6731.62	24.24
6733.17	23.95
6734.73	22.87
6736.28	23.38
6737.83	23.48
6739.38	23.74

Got 1.01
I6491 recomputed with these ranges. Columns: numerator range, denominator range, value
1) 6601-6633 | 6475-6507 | 1.03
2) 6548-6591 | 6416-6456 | 0.96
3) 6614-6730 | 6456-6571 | 1.04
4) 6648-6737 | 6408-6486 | 1.04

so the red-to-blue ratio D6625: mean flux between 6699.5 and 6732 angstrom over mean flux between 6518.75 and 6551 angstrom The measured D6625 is 1.0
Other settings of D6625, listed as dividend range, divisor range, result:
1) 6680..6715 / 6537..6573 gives 1.04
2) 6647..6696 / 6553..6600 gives 1.04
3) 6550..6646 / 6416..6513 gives 0.95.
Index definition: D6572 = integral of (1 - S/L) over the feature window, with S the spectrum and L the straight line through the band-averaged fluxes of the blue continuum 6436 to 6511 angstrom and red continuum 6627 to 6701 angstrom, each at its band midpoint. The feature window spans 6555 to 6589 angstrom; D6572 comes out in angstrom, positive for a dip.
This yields 2.1 angstrom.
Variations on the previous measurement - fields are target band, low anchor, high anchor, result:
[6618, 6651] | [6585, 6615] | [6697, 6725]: 0.4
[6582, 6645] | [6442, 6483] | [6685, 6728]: 0.4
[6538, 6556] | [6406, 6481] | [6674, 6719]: 0.0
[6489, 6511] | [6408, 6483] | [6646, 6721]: 0.1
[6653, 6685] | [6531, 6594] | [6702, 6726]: -0.4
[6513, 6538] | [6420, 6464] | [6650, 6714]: 0.1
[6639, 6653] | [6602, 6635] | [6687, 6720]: 0.3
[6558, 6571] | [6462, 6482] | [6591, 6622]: 1.7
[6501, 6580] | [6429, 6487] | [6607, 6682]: 1.9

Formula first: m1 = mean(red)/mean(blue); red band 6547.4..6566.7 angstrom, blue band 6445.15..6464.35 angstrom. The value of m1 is 0.9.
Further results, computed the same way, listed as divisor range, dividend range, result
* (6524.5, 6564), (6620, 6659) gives 0.99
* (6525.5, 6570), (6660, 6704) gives 1.03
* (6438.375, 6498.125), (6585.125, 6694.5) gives 0.97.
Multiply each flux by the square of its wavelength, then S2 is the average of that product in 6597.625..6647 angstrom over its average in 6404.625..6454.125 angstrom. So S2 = 1.0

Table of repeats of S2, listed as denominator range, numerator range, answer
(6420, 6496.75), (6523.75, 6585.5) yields 0.98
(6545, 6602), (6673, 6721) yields 1.06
